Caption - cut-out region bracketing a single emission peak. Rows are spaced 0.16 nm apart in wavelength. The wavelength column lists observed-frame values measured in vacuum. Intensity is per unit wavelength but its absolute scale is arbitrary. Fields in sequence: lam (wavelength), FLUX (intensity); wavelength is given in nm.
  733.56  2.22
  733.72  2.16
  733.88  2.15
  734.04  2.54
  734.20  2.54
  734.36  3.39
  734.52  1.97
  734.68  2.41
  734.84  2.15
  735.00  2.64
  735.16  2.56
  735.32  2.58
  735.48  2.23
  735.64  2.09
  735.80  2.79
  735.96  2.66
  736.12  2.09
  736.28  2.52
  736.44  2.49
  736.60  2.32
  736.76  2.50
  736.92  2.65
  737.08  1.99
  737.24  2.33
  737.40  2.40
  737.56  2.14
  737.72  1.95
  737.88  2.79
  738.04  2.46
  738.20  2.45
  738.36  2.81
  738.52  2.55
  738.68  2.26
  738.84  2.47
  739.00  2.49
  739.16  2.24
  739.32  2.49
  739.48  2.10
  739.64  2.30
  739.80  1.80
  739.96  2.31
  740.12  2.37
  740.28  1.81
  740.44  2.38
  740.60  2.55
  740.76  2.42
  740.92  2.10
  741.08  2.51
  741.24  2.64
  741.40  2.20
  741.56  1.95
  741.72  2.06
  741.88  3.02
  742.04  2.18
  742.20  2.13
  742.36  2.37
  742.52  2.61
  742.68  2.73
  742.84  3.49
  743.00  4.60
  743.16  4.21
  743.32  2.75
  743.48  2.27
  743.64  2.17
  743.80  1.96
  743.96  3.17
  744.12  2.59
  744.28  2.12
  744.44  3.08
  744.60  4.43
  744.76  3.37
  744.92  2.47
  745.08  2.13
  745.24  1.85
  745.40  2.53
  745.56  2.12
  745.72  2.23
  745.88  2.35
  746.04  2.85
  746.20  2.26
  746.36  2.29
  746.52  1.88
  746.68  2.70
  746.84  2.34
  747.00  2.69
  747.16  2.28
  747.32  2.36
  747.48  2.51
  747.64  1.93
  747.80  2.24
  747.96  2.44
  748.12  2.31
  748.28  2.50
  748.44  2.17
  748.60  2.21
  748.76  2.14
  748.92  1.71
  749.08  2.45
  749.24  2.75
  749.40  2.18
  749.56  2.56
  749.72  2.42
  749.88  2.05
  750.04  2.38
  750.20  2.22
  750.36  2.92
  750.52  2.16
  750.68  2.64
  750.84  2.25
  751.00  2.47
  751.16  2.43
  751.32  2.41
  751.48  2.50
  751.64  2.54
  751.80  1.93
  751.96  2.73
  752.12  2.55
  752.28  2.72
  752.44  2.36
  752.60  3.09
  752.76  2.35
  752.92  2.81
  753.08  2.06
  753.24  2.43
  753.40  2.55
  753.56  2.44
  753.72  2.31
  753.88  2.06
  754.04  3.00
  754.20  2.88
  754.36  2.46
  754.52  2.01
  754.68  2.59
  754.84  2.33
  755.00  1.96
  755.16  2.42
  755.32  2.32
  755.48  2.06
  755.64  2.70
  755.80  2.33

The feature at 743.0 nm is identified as [S II] 6716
